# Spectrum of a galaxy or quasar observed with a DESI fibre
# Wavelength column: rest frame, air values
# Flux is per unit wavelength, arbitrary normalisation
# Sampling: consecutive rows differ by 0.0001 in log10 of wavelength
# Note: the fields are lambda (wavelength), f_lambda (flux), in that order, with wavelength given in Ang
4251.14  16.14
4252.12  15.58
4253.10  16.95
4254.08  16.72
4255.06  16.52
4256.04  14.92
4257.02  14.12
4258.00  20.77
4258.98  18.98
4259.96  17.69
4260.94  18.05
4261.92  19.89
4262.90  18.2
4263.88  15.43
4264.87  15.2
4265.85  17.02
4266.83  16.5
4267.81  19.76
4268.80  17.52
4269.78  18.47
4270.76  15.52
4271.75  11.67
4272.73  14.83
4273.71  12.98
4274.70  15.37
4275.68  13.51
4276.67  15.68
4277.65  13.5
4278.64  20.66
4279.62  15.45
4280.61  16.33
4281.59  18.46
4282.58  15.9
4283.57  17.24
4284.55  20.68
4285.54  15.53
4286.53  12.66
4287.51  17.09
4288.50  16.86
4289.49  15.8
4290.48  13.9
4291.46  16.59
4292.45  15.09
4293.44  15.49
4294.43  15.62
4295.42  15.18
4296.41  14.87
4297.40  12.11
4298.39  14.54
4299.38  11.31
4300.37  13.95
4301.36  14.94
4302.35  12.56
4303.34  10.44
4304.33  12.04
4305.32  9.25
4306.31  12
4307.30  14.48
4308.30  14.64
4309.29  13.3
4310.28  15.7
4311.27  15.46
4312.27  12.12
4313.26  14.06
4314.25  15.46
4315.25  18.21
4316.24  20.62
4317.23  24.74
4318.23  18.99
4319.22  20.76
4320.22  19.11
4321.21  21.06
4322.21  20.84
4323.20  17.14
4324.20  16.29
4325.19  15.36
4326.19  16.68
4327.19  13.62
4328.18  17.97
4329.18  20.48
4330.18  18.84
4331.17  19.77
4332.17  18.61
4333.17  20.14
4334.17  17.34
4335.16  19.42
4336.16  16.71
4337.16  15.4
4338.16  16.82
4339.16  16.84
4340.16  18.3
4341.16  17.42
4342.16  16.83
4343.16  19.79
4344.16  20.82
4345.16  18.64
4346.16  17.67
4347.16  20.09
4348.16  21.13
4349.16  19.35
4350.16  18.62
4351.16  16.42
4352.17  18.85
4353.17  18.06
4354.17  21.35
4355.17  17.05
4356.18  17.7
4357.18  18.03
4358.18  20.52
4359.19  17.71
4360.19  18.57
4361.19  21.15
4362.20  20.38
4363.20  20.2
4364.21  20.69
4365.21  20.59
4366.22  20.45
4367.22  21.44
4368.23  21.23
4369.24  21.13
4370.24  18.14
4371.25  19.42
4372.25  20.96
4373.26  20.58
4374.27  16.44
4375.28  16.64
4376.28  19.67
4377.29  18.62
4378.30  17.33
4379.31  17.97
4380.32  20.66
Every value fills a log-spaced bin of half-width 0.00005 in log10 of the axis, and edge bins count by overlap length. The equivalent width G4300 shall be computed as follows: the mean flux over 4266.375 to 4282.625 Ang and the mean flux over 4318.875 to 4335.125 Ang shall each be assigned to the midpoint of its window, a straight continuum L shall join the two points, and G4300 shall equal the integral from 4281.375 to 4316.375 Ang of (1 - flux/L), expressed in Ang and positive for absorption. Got 4.8 Ang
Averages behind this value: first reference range 16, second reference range 18.4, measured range 14.7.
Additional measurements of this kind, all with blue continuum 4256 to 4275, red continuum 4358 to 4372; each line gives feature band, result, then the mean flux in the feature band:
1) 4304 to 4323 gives 1.9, 16.5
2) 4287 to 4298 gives 1.4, 15.3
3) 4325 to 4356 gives 1.7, 18.2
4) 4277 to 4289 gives 0.4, 16.7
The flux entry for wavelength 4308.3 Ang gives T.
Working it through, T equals 14.64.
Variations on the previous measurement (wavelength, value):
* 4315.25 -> 18.21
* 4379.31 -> 17.97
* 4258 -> 20.77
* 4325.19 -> 15.36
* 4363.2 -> 20.2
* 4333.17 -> 20.14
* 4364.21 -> 20.69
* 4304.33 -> 12.04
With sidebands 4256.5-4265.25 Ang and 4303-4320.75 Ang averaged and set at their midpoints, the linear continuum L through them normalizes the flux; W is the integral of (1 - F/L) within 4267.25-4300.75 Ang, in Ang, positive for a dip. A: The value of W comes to 2.3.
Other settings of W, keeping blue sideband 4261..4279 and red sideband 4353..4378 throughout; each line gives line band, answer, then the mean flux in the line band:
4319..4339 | 0.2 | 18.1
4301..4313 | 3.0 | 13.1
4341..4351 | -0.1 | 19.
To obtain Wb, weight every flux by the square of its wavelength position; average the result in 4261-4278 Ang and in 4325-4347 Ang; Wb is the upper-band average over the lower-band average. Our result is 1.16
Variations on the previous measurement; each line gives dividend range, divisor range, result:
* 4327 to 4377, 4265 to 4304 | 1.27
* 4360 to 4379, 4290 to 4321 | 1.34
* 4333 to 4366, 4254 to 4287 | 1.18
